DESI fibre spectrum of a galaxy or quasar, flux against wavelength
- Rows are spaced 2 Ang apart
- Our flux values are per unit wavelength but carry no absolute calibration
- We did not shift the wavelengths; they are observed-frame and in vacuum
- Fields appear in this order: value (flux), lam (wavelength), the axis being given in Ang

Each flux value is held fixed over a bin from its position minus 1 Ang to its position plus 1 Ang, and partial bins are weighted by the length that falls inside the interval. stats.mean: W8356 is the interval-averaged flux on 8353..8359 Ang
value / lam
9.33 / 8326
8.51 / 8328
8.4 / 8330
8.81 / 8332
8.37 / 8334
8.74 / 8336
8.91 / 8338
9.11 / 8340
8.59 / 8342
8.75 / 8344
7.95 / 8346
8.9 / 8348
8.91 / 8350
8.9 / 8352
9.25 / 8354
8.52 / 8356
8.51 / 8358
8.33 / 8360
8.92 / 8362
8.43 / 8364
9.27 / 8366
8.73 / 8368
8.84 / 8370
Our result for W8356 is 8.76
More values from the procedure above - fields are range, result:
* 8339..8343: 8.85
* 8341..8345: 8.67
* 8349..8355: 9.02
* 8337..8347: 8.66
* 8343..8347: 8.35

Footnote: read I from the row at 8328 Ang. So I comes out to 8.51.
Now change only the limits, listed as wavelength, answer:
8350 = 8.91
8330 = 8.4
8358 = 8.51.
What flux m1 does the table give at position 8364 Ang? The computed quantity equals 8.43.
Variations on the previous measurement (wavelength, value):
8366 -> 9.27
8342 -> 8.59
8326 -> 9.33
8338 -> 8.91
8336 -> 8.74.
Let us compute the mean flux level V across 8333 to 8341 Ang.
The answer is 8.78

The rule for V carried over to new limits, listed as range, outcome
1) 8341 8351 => 8.62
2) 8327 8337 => 8.57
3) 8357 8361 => 8.42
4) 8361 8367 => 8.87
